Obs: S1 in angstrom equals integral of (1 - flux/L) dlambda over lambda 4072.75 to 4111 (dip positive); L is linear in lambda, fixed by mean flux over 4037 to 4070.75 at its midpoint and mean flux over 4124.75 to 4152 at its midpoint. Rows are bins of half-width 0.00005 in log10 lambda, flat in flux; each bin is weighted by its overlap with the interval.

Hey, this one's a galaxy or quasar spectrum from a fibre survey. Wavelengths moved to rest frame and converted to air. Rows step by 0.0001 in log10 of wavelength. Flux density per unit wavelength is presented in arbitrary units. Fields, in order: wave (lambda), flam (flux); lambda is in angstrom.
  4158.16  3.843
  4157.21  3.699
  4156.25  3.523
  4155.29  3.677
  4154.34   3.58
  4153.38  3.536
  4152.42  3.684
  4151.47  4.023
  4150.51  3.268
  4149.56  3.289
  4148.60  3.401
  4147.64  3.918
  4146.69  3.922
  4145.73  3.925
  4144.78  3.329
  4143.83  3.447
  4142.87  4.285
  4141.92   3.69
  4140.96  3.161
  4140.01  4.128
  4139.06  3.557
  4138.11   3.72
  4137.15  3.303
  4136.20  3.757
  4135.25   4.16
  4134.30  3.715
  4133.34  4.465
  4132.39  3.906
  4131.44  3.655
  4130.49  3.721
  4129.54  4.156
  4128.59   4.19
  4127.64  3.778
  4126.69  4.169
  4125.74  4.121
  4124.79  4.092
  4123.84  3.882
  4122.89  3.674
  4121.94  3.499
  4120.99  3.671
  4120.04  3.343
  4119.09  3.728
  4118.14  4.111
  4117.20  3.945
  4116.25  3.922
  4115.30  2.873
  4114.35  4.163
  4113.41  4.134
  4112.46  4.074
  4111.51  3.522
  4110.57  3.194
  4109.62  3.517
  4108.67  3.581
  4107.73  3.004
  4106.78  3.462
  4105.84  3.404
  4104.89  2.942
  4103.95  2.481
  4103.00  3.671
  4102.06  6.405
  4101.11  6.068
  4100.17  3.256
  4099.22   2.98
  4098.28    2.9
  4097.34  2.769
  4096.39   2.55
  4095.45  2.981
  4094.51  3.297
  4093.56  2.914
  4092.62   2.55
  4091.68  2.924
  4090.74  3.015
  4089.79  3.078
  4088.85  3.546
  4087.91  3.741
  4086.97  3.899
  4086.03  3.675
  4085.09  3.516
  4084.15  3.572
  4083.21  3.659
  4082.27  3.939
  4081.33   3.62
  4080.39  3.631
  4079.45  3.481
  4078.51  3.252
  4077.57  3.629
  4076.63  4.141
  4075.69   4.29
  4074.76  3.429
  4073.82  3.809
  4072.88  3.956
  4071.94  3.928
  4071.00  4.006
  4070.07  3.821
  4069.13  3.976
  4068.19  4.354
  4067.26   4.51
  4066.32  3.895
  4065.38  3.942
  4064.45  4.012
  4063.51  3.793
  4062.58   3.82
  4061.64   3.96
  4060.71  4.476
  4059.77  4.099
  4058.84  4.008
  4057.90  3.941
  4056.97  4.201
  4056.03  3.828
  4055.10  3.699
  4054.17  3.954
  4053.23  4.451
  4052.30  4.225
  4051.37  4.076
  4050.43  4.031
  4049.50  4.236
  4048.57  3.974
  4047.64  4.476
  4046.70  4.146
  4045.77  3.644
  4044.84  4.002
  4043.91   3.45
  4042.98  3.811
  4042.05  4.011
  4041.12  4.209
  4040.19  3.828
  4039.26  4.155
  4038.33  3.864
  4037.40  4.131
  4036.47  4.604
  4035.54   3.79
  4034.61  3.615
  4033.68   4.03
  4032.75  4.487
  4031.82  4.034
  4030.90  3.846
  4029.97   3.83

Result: 4.1 angstrom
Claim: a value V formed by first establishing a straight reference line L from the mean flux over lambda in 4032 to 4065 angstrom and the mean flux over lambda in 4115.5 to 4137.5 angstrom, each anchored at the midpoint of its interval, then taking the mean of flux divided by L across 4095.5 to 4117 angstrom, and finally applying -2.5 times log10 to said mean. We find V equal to 0.09 mag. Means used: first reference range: 4.03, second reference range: 3.86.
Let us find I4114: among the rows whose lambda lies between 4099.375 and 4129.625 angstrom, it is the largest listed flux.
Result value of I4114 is 6.405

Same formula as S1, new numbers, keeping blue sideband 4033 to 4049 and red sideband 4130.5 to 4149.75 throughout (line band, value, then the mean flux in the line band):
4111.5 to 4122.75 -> 0.1 angstrom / 3.75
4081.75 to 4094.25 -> 1.6 angstrom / 3.39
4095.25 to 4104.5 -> 0.5 angstrom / 3.62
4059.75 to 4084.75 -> 0.2 angstrom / 3.88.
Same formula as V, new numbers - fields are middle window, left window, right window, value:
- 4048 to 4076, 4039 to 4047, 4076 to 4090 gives -0.07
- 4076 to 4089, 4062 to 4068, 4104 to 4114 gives 0.03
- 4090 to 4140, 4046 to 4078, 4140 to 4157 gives 0.04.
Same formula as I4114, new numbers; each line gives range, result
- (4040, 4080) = 4.51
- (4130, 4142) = 4.465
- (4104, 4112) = 3.581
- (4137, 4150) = 4.285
